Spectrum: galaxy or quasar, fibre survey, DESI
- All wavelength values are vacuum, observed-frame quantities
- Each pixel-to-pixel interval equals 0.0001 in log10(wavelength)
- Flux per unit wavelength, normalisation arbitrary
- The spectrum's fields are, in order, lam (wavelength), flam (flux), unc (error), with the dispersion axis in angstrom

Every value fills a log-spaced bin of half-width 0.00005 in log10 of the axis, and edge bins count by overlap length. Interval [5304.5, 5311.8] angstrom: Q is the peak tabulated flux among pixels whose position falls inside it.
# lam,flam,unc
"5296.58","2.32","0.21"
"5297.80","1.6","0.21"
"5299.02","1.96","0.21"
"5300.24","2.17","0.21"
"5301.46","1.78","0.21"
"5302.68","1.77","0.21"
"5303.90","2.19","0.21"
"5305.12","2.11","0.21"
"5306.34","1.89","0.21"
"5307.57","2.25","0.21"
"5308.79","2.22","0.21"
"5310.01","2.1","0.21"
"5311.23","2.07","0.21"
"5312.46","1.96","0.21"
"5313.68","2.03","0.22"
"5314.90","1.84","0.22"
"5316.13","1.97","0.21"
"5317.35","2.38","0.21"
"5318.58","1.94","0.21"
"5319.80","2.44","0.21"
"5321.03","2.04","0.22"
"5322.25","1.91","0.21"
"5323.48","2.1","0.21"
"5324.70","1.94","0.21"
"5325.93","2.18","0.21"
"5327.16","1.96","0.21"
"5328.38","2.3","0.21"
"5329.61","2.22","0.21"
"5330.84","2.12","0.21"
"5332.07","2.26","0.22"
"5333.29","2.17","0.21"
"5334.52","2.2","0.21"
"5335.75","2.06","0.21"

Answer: 2.25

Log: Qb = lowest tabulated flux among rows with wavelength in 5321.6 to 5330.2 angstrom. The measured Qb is 1.91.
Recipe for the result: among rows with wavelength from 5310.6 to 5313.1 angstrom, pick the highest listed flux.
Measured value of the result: 2.07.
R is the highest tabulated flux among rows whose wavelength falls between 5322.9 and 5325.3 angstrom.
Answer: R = 2.1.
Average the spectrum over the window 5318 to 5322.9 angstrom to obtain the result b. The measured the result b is 2.08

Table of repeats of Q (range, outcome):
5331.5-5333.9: 2.26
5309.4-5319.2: 2.38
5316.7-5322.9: 2.44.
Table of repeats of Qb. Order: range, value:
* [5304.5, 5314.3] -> 1.89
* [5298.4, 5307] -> 1.77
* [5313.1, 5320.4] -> 1.84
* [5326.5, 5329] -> 1.96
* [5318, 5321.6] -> 1.94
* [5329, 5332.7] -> 2.12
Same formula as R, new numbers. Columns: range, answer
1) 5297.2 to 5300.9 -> 2.17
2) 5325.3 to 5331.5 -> 2.3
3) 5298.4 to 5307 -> 2.19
